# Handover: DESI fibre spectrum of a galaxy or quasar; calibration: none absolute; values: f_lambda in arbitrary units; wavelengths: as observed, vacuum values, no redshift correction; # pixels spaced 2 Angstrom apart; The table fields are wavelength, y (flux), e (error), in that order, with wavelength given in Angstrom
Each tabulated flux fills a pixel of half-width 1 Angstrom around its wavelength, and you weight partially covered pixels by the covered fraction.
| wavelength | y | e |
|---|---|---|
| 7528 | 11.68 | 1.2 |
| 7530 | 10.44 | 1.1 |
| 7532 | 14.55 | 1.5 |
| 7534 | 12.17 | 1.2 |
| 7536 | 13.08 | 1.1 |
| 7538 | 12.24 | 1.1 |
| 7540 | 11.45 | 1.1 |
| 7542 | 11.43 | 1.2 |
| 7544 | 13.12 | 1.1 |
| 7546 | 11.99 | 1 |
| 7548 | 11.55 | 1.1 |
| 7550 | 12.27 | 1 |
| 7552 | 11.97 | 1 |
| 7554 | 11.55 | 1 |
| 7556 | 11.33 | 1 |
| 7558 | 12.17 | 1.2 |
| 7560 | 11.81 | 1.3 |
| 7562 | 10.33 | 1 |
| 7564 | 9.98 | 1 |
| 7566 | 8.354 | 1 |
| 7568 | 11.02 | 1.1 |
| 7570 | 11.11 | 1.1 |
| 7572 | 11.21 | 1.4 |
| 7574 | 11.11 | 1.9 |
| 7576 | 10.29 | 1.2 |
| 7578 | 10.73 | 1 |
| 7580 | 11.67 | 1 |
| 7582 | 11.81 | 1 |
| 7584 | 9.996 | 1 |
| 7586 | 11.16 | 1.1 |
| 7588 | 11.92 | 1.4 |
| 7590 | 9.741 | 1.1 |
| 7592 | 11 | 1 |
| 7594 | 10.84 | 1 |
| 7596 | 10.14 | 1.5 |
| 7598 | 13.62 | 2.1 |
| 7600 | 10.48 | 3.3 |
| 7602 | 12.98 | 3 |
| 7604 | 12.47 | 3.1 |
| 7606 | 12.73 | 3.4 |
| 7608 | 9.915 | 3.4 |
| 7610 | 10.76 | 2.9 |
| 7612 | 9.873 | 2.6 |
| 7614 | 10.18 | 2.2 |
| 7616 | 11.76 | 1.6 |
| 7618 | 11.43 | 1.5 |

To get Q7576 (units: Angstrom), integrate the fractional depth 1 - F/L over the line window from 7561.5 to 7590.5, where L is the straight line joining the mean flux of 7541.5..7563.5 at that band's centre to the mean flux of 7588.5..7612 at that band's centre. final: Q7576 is 2.00 Angstrom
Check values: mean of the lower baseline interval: 11.7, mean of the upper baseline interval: 11.3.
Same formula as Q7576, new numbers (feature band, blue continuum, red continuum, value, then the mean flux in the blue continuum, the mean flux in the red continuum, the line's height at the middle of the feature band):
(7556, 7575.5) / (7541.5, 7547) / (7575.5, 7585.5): 1.1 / 12.2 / 10.9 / 11.5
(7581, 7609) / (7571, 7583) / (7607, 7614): -1.9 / 11.1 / 10.2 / 10.6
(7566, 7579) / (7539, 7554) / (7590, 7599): 0.9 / 11.9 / 11.2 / 11.5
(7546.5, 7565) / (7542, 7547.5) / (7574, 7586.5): 0.6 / 12.3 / 10.9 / 11.9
